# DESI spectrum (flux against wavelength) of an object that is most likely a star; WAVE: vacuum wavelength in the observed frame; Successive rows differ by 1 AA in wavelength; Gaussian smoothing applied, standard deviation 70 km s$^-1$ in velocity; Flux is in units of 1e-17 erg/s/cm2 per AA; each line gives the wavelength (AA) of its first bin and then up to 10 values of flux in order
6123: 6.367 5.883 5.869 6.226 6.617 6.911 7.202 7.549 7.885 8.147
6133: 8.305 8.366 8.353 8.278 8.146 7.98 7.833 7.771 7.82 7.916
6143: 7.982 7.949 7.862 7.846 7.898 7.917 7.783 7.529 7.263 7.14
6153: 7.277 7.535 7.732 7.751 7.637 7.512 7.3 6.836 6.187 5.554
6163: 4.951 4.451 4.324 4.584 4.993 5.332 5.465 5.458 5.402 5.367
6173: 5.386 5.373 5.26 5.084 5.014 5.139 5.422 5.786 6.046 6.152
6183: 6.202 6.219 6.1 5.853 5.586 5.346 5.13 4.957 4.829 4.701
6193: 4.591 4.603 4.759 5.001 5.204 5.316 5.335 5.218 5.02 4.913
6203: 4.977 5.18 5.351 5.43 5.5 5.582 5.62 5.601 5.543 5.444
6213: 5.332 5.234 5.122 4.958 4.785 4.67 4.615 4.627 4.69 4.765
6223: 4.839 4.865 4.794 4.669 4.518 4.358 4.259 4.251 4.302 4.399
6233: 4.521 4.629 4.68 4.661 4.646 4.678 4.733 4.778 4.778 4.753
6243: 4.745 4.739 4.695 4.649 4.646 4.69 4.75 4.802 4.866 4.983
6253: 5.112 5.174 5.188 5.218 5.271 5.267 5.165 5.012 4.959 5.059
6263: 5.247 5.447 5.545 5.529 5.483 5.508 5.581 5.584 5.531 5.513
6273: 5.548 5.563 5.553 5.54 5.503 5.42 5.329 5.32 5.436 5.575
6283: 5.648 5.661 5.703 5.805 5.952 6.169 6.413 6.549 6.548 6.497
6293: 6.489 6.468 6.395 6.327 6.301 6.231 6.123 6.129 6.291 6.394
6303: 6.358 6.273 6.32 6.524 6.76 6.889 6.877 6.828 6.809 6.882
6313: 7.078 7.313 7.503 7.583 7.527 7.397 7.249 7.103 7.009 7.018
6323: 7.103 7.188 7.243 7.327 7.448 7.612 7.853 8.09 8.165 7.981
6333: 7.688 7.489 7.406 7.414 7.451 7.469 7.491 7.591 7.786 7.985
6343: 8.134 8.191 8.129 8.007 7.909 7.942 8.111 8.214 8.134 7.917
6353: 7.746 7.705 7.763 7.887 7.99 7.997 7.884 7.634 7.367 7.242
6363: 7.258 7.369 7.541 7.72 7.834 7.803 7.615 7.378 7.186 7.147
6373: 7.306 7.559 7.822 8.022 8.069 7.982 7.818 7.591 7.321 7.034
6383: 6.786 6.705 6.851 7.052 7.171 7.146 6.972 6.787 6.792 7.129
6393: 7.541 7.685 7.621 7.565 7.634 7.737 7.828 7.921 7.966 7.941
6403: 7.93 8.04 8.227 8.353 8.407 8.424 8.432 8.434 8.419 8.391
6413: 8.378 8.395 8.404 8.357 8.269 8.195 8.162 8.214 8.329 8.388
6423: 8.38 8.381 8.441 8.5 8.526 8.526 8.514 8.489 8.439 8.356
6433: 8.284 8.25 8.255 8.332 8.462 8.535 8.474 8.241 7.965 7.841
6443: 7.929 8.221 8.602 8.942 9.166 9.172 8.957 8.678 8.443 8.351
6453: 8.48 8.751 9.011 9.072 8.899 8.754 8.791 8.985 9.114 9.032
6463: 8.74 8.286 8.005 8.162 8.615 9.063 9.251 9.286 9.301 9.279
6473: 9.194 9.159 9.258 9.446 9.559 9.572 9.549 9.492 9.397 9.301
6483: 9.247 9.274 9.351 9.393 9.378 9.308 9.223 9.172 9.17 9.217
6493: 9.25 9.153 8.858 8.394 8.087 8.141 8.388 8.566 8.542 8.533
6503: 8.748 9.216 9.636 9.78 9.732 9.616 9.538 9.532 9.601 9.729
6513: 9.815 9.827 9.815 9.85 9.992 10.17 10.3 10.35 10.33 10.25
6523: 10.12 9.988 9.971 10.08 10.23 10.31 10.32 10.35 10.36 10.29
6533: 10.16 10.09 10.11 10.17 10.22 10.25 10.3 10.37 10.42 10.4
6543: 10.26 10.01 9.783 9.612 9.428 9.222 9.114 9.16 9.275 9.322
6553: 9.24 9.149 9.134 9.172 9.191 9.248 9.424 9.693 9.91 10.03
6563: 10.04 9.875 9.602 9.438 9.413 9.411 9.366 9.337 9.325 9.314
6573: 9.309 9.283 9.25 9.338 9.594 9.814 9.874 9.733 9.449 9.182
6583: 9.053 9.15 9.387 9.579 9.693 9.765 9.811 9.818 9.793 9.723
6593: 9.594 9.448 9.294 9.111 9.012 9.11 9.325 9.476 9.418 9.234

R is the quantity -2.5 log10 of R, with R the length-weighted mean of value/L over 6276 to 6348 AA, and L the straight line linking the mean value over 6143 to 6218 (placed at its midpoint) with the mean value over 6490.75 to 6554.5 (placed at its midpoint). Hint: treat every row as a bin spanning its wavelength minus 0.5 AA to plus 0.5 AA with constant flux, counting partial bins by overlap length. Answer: 0.07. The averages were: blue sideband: 5.82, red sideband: 9.66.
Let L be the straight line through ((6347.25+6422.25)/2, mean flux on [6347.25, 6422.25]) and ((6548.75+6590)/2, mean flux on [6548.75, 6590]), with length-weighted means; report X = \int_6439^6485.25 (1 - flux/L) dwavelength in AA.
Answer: -2.3 AA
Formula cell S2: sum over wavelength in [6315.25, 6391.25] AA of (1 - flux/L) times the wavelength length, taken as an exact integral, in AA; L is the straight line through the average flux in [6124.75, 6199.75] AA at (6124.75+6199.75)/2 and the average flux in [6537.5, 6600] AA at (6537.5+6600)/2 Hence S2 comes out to 3.0 AA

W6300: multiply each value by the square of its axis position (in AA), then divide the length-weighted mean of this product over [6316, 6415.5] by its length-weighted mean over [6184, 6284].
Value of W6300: 1.6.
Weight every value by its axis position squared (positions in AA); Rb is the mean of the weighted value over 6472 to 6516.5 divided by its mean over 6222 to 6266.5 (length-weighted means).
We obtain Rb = 2.1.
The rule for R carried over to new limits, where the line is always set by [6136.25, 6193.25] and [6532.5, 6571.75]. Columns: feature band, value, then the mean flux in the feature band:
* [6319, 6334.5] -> 0.04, 7.48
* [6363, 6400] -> 0.11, 7.42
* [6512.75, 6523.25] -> -0.08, 10.1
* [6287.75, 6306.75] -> 0.18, 6.37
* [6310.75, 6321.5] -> 0.06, 7.23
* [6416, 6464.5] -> 0.02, 8.52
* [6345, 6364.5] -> 0.02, 7.8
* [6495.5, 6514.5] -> 0.02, 9.13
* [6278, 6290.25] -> 0.27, 5.77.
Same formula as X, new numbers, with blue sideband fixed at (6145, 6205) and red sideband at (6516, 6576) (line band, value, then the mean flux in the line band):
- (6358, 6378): 0.81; 7.59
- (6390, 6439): 1.42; 8.16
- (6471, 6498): -0.17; 9.2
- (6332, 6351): -0.47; 7.81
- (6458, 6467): 0.27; 8.64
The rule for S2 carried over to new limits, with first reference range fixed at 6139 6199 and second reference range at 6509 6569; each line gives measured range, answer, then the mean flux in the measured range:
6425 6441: 0.7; 8.4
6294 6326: 3.1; 6.81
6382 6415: 2.9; 7.71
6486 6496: 0.2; 9.16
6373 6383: 0.7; 7.63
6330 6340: 0.2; 7.64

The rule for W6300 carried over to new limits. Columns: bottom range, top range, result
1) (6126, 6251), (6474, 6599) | 1.85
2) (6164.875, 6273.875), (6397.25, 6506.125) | 1.83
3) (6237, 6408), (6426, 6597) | 1.46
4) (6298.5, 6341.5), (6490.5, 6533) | 1.42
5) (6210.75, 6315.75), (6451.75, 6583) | 1.87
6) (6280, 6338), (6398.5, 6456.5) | 1.28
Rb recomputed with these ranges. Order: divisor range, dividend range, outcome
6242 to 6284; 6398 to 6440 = 1.67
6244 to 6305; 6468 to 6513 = 1.76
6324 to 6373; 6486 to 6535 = 1.31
